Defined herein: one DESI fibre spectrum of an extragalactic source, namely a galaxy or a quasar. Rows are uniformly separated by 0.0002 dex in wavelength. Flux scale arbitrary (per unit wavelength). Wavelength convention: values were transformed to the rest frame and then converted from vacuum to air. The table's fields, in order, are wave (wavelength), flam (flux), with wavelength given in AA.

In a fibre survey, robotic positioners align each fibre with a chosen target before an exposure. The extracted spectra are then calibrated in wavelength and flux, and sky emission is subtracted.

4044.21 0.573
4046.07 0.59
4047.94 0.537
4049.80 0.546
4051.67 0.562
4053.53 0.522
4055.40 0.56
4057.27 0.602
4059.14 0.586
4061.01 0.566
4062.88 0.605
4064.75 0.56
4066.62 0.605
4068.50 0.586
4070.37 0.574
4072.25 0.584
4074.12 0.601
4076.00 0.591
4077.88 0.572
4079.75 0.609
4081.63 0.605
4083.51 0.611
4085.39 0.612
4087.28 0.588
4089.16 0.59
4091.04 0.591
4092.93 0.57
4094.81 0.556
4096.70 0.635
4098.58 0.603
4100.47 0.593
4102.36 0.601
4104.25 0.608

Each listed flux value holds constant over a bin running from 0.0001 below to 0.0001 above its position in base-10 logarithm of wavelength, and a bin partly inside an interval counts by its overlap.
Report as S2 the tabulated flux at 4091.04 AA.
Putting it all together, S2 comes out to 0.591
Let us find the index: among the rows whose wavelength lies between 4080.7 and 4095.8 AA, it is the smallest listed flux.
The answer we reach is 0.556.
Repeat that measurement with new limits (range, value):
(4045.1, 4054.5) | 0.522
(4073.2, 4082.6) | 0.572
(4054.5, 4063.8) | 0.56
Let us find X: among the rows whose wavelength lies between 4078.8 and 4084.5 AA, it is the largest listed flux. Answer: 0.611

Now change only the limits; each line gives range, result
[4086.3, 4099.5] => 0.635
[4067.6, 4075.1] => 0.601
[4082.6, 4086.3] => 0.612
